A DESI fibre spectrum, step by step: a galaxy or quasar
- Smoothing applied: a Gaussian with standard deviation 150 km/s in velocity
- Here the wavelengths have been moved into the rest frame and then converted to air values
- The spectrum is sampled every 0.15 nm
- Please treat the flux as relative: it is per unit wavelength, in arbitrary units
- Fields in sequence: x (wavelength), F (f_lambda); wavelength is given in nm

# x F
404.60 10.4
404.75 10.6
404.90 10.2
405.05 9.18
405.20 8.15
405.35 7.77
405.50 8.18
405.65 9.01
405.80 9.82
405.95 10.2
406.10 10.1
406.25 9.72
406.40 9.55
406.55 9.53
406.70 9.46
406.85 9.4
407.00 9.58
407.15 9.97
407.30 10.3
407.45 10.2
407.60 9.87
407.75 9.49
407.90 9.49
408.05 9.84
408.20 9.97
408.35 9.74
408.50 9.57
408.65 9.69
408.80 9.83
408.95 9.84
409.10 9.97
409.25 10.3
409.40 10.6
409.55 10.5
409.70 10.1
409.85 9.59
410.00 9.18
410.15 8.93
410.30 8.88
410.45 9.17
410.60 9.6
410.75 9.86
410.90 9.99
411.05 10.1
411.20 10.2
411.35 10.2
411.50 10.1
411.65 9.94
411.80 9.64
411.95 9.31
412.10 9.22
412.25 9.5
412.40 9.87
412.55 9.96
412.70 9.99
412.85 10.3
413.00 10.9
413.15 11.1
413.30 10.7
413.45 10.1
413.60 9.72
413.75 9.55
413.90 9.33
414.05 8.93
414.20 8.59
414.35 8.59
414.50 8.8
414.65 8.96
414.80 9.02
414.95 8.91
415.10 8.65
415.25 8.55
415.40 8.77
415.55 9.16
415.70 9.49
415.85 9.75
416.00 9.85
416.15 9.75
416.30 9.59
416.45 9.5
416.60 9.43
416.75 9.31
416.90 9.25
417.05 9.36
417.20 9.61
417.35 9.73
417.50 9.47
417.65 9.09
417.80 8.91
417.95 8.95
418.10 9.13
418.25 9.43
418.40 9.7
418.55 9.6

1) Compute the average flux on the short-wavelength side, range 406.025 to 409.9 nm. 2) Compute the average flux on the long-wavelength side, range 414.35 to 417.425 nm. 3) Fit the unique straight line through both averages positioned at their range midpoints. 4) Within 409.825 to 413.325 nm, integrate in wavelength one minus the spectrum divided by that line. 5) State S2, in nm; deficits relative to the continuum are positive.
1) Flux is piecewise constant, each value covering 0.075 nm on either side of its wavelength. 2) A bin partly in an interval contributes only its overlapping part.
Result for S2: -0.09 nm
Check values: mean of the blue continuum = 9.86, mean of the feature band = 9.83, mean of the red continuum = 9.26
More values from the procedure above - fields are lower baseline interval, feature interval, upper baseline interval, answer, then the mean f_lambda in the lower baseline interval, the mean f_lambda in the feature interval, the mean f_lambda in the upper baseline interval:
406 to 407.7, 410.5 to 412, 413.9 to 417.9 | -0.06 nm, 9.79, 9.89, 9.19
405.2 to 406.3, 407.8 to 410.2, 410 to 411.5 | -0.09 nm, 9.17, 9.83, 9.66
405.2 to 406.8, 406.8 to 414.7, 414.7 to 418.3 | -0.41 nm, 9.28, 9.76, 9.27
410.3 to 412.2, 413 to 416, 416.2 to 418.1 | 0.05 nm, 9.74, 9.35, 9.35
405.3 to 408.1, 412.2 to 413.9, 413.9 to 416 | -0.19 nm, 9.56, 10.1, 8.98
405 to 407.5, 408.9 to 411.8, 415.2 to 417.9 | -0.14 nm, 9.41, 9.84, 9.37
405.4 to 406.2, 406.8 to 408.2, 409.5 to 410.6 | -0.06 nm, 9.42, 9.81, 9.46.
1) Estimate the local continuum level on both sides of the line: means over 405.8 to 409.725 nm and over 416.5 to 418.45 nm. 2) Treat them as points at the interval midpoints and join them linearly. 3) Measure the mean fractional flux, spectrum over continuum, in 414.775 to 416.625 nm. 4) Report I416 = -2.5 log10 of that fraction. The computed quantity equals 0.02 mag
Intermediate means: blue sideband 9.87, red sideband 9.33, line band 9.27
